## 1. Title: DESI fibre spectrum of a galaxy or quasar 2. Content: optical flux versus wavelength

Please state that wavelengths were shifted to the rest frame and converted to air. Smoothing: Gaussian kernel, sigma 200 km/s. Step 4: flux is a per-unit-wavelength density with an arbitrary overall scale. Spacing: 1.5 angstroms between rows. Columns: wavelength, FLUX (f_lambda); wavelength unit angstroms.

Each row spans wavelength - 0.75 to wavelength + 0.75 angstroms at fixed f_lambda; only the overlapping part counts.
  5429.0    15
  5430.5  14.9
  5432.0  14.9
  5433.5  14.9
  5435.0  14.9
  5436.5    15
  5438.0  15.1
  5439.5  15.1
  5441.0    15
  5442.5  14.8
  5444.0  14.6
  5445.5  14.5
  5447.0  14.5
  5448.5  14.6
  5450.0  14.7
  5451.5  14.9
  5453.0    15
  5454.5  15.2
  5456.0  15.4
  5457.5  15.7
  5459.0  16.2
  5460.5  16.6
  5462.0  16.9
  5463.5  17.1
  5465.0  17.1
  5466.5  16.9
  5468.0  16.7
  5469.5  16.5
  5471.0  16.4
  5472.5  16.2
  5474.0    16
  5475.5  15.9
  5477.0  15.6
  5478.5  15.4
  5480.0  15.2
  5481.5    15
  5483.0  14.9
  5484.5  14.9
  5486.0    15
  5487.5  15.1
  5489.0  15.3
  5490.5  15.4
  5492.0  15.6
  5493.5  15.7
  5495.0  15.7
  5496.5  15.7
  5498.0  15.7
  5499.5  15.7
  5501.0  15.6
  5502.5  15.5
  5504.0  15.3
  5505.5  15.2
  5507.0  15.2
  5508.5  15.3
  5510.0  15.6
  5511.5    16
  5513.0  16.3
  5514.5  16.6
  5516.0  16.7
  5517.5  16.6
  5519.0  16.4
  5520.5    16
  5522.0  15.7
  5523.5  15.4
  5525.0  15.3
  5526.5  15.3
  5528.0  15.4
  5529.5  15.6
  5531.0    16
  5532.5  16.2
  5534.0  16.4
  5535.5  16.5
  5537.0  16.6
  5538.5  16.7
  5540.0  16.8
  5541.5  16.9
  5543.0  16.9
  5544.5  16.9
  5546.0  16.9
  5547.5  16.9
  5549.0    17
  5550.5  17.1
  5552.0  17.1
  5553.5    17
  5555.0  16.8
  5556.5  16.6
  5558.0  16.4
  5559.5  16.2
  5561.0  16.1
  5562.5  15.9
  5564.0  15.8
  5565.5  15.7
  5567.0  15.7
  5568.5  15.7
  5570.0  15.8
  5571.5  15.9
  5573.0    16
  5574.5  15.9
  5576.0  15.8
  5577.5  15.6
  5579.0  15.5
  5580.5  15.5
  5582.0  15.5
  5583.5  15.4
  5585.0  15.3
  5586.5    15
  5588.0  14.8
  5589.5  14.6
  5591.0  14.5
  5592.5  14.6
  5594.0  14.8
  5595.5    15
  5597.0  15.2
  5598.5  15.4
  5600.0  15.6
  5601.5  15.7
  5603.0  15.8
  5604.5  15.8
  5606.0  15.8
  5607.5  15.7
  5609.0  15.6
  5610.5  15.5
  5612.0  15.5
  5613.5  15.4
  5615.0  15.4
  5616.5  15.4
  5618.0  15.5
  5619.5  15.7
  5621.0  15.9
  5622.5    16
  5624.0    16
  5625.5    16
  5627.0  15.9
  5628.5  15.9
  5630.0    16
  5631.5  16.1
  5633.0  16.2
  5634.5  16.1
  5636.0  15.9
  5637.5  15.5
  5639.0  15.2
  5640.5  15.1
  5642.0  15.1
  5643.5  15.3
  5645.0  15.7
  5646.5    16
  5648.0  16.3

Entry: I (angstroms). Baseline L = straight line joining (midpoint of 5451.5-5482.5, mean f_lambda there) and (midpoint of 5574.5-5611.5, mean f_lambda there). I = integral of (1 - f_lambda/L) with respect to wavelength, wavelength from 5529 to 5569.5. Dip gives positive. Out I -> -2.3 angstroms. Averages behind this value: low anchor 16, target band 16.5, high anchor 15.3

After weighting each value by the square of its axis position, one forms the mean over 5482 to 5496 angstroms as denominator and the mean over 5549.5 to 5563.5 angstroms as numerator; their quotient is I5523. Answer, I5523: 1.1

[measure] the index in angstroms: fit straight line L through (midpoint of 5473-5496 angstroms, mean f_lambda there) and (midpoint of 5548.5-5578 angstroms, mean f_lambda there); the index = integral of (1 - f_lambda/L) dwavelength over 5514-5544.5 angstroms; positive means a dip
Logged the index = -0.7 angstroms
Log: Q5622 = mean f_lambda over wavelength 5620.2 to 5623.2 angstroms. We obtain 15.9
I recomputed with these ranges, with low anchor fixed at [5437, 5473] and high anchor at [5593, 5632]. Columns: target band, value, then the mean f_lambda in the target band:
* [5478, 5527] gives 0.17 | 15.6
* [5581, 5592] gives 0.43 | 15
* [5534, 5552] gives -1.37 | 16.8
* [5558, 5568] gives -0.19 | 15.9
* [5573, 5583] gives -0.01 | 15.7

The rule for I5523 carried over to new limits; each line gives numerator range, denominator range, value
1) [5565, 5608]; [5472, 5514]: 1.03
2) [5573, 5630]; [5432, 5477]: 1.05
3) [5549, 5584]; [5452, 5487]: 1.05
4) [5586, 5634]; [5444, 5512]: 1.04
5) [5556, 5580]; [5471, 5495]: 1.06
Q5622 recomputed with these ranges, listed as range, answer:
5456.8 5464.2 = 16.5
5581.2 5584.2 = 15.5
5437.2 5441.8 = 15.1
